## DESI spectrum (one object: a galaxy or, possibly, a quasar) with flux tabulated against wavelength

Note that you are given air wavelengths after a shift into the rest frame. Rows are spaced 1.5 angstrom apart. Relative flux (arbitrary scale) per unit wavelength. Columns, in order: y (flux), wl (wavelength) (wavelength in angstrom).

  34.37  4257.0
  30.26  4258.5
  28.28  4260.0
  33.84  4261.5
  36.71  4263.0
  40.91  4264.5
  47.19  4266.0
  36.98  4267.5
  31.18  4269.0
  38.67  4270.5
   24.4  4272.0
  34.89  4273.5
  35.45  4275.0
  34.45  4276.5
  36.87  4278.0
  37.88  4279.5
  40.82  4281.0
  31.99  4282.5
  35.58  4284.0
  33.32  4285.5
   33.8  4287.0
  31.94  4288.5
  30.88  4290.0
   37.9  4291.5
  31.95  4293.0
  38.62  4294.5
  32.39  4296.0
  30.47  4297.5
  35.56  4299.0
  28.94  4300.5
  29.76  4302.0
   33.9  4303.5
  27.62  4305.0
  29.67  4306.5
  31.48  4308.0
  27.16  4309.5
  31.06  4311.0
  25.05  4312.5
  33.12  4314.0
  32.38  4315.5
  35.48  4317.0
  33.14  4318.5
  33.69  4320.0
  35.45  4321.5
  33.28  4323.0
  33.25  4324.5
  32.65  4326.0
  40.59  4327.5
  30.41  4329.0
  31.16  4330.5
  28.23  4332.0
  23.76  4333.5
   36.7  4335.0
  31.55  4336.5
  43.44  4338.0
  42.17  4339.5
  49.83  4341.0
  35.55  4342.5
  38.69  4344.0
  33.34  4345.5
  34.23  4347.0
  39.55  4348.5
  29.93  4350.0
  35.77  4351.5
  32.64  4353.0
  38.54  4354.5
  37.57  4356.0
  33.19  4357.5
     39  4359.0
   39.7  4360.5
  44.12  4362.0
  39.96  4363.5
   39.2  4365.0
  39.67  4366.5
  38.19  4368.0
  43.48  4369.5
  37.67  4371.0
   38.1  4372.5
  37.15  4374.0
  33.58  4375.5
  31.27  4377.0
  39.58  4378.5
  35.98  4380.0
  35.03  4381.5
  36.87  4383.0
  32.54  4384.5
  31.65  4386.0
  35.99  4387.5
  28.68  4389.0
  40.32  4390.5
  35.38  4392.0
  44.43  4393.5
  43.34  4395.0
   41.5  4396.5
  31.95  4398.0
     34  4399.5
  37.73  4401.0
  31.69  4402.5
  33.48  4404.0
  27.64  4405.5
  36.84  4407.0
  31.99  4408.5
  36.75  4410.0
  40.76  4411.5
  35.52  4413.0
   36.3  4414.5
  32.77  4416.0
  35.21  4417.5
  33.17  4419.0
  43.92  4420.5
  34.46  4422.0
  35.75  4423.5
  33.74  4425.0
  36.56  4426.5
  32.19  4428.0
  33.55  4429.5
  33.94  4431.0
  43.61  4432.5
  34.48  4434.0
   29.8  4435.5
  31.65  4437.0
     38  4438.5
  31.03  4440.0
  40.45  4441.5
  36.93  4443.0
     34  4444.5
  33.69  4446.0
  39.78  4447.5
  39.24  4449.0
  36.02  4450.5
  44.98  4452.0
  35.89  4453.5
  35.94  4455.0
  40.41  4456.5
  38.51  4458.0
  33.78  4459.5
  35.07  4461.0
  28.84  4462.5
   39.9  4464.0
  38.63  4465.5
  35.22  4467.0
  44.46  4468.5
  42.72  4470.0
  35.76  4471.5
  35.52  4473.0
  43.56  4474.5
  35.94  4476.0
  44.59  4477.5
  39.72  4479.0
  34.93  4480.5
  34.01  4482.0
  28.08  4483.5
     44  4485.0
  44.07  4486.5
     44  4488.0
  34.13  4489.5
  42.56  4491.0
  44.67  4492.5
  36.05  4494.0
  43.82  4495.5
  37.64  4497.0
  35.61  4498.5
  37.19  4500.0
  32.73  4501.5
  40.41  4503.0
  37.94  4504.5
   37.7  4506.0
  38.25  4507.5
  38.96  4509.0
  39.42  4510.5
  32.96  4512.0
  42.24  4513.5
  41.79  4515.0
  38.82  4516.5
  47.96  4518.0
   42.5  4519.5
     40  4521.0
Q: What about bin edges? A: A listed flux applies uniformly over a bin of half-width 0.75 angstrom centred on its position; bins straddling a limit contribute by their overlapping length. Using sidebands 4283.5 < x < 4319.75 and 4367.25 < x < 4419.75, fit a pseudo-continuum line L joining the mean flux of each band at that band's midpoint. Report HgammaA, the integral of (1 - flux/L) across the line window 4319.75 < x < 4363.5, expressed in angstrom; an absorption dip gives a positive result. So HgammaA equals -2.7 angstrom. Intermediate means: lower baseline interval 32.1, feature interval 35.9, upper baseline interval 35.9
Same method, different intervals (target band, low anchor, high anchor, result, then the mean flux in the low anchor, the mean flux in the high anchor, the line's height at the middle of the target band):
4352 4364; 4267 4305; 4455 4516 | -0.9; 33.8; 38.4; 35.4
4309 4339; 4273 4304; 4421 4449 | 1.5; 34.2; 35.4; 34.5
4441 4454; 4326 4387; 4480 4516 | 0.0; 36.4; 38.5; 37.8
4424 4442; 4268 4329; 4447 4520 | 1.1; 33.1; 38.7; 37.2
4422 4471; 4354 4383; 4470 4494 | 2.8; 37.9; 39.1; 38.7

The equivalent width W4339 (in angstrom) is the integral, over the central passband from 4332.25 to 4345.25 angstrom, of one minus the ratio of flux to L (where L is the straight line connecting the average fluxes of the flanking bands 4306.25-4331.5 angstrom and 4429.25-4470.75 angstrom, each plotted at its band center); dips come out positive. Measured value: -1.6 angstrom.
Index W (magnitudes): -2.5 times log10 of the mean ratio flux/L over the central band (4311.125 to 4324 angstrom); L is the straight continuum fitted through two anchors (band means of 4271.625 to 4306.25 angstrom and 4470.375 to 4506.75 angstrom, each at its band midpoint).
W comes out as 0.05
